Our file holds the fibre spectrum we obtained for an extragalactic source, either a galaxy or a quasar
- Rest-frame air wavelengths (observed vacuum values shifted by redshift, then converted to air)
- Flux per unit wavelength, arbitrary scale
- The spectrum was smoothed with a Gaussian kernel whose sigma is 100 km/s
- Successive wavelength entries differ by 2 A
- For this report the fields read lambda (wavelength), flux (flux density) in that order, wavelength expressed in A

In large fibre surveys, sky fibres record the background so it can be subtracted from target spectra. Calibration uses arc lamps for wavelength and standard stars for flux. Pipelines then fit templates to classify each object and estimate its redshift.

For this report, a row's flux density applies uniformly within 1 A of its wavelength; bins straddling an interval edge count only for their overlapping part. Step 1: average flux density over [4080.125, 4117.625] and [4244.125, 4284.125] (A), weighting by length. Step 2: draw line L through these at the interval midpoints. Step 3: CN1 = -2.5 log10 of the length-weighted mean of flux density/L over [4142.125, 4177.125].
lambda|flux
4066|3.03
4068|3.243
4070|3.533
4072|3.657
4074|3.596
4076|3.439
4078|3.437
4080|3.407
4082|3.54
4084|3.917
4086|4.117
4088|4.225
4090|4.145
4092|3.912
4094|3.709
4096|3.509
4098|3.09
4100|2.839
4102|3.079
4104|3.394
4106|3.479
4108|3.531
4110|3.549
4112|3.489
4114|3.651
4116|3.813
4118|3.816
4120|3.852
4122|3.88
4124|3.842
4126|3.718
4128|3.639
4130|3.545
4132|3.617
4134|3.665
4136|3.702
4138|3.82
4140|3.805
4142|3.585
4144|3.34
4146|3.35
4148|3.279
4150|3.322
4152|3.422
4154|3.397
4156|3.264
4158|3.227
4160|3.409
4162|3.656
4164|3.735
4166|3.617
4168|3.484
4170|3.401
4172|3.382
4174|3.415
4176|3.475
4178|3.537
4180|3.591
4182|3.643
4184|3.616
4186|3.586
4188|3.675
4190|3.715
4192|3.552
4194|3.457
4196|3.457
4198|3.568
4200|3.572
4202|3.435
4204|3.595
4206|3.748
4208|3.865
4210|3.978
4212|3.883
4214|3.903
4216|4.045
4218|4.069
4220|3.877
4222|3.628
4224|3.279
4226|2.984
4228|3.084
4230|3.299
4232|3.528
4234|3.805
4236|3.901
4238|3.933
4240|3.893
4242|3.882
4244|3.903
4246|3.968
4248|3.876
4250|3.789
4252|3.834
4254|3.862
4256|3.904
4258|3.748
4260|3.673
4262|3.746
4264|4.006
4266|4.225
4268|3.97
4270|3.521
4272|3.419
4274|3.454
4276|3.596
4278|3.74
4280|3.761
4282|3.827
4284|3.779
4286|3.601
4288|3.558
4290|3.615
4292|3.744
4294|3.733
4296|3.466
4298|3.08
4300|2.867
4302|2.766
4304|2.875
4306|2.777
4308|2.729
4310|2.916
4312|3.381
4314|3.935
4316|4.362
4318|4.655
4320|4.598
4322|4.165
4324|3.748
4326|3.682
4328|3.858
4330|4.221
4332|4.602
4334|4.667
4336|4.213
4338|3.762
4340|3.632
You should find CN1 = 0.076 mag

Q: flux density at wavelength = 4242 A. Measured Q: 3.882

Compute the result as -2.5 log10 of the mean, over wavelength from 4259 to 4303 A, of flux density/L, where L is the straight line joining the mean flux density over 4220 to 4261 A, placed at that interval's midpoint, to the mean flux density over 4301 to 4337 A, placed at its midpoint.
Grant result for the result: 0.04 mag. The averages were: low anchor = 3.69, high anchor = 3.79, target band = 3.6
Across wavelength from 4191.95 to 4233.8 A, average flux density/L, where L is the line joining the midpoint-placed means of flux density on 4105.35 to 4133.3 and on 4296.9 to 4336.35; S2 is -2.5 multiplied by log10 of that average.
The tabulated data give 0.02 mag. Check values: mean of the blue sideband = 3.68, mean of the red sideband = 3.7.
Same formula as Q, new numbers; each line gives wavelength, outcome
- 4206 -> 3.748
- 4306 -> 2.777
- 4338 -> 3.762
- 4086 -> 4.117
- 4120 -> 3.852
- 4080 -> 3.407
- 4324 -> 3.748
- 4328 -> 3.858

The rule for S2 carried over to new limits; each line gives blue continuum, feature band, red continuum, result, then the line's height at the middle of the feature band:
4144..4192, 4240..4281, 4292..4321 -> -0.100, 3.46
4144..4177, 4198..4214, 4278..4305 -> -0.089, 3.43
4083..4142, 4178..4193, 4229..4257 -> 0.038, 3.75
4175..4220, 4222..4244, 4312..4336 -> 0.074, 3.83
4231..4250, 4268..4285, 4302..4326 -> 0.023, 3.73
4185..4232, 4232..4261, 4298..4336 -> -0.056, 3.65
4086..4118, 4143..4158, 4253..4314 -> 0.074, 3.57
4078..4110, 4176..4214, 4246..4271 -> 0.032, 3.75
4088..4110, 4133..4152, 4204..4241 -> 0.012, 3.58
